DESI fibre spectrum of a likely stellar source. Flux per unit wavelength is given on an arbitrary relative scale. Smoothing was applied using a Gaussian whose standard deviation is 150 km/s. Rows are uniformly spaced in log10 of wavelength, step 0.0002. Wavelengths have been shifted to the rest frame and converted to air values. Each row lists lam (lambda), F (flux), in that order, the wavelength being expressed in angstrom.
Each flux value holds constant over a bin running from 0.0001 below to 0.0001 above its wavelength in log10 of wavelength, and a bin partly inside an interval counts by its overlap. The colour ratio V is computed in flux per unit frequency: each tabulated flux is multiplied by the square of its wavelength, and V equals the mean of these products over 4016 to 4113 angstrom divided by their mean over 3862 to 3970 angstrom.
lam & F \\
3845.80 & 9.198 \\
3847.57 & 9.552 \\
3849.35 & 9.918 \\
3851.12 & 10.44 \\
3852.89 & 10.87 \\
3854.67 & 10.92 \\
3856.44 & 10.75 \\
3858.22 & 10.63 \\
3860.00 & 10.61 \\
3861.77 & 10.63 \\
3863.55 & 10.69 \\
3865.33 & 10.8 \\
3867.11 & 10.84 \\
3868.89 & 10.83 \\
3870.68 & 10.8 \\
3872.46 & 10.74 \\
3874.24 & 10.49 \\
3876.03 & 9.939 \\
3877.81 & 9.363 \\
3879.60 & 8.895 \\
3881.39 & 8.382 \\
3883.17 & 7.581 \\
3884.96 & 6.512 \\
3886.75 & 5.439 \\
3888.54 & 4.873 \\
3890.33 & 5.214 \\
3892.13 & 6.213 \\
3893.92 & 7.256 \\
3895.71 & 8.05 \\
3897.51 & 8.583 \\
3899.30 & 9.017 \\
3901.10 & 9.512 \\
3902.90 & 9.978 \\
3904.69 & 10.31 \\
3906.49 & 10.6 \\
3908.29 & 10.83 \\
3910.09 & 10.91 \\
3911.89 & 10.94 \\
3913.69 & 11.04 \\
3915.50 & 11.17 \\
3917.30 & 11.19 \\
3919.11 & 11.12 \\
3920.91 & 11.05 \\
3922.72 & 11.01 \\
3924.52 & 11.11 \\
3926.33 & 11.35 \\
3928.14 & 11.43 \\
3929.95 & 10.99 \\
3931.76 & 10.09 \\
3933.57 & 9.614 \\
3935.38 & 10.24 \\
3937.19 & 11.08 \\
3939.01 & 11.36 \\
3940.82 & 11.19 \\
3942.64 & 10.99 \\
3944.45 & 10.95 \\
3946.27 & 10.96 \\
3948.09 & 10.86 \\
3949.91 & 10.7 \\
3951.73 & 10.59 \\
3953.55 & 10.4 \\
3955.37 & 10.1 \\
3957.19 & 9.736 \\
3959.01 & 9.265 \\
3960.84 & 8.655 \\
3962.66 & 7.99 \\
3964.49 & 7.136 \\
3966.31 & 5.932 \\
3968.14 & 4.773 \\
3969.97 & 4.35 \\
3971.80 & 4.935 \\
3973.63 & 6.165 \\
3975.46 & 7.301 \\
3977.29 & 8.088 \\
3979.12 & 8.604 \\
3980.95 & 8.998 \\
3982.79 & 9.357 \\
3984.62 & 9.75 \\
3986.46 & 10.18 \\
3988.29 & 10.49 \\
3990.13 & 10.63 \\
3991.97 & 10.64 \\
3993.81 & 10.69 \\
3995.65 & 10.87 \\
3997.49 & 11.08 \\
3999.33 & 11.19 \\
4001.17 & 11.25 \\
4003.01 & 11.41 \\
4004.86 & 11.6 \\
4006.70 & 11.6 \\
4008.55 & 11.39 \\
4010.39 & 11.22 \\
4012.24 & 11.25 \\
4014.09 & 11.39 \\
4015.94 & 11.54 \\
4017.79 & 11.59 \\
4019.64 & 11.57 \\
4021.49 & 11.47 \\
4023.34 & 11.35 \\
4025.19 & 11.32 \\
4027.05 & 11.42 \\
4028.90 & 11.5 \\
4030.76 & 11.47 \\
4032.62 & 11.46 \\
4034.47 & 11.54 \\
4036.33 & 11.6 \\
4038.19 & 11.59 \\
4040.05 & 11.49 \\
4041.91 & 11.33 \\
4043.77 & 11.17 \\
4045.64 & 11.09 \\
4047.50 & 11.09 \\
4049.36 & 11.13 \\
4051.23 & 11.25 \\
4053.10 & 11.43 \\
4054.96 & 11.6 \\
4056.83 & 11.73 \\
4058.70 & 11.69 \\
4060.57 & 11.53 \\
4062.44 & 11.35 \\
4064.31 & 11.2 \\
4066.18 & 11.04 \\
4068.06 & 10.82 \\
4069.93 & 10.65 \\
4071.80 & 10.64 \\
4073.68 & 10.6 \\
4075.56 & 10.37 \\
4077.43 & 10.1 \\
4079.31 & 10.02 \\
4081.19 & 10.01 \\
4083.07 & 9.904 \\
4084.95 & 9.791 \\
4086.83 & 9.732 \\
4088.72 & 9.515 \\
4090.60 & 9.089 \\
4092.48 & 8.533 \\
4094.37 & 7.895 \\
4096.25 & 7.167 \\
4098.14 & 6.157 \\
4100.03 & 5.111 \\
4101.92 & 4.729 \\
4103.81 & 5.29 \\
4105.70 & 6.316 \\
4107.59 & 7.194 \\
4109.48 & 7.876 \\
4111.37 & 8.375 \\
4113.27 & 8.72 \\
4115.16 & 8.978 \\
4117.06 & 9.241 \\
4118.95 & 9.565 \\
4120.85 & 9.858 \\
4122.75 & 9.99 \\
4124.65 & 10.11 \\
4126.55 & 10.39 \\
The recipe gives 1.13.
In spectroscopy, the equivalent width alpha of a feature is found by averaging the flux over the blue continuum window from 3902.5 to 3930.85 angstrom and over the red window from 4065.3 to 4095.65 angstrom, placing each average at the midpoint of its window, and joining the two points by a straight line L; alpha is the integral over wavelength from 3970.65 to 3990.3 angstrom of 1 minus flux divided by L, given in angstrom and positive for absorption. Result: 3.9 angstrom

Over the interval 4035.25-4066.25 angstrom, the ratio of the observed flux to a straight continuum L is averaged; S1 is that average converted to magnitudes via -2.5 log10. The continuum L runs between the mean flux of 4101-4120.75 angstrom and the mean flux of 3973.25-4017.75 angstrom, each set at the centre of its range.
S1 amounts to -0.243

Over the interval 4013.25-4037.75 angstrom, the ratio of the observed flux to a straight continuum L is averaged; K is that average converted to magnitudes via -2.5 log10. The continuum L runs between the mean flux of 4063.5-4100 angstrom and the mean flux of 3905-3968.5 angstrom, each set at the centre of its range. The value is -0.171 mag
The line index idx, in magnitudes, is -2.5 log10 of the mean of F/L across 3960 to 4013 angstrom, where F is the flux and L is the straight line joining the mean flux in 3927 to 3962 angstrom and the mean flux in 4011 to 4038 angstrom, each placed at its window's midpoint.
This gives 0.19 mag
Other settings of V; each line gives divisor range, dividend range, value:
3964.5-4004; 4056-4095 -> 1.22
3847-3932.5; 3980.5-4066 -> 1.22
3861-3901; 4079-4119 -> 1.04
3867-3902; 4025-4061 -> 1.48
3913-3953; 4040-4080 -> 1.08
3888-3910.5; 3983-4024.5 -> 1.36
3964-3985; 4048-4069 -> 1.68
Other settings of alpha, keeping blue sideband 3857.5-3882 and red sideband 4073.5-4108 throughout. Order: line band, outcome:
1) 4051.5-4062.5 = -3.8 angstrom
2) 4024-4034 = -3.0 angstrom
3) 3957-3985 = 5.6 angstrom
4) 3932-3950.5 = -2.2 angstrom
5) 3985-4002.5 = -3.1 angstrom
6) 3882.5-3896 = 5.1 angstrom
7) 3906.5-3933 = -3.1 angstrom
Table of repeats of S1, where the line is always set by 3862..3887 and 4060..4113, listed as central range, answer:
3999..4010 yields -0.24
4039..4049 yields -0.23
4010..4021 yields -0.24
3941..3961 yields -0.12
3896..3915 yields -0.08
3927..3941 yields -0.15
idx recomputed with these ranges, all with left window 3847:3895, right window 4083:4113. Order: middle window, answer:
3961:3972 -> 0.366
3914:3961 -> -0.218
